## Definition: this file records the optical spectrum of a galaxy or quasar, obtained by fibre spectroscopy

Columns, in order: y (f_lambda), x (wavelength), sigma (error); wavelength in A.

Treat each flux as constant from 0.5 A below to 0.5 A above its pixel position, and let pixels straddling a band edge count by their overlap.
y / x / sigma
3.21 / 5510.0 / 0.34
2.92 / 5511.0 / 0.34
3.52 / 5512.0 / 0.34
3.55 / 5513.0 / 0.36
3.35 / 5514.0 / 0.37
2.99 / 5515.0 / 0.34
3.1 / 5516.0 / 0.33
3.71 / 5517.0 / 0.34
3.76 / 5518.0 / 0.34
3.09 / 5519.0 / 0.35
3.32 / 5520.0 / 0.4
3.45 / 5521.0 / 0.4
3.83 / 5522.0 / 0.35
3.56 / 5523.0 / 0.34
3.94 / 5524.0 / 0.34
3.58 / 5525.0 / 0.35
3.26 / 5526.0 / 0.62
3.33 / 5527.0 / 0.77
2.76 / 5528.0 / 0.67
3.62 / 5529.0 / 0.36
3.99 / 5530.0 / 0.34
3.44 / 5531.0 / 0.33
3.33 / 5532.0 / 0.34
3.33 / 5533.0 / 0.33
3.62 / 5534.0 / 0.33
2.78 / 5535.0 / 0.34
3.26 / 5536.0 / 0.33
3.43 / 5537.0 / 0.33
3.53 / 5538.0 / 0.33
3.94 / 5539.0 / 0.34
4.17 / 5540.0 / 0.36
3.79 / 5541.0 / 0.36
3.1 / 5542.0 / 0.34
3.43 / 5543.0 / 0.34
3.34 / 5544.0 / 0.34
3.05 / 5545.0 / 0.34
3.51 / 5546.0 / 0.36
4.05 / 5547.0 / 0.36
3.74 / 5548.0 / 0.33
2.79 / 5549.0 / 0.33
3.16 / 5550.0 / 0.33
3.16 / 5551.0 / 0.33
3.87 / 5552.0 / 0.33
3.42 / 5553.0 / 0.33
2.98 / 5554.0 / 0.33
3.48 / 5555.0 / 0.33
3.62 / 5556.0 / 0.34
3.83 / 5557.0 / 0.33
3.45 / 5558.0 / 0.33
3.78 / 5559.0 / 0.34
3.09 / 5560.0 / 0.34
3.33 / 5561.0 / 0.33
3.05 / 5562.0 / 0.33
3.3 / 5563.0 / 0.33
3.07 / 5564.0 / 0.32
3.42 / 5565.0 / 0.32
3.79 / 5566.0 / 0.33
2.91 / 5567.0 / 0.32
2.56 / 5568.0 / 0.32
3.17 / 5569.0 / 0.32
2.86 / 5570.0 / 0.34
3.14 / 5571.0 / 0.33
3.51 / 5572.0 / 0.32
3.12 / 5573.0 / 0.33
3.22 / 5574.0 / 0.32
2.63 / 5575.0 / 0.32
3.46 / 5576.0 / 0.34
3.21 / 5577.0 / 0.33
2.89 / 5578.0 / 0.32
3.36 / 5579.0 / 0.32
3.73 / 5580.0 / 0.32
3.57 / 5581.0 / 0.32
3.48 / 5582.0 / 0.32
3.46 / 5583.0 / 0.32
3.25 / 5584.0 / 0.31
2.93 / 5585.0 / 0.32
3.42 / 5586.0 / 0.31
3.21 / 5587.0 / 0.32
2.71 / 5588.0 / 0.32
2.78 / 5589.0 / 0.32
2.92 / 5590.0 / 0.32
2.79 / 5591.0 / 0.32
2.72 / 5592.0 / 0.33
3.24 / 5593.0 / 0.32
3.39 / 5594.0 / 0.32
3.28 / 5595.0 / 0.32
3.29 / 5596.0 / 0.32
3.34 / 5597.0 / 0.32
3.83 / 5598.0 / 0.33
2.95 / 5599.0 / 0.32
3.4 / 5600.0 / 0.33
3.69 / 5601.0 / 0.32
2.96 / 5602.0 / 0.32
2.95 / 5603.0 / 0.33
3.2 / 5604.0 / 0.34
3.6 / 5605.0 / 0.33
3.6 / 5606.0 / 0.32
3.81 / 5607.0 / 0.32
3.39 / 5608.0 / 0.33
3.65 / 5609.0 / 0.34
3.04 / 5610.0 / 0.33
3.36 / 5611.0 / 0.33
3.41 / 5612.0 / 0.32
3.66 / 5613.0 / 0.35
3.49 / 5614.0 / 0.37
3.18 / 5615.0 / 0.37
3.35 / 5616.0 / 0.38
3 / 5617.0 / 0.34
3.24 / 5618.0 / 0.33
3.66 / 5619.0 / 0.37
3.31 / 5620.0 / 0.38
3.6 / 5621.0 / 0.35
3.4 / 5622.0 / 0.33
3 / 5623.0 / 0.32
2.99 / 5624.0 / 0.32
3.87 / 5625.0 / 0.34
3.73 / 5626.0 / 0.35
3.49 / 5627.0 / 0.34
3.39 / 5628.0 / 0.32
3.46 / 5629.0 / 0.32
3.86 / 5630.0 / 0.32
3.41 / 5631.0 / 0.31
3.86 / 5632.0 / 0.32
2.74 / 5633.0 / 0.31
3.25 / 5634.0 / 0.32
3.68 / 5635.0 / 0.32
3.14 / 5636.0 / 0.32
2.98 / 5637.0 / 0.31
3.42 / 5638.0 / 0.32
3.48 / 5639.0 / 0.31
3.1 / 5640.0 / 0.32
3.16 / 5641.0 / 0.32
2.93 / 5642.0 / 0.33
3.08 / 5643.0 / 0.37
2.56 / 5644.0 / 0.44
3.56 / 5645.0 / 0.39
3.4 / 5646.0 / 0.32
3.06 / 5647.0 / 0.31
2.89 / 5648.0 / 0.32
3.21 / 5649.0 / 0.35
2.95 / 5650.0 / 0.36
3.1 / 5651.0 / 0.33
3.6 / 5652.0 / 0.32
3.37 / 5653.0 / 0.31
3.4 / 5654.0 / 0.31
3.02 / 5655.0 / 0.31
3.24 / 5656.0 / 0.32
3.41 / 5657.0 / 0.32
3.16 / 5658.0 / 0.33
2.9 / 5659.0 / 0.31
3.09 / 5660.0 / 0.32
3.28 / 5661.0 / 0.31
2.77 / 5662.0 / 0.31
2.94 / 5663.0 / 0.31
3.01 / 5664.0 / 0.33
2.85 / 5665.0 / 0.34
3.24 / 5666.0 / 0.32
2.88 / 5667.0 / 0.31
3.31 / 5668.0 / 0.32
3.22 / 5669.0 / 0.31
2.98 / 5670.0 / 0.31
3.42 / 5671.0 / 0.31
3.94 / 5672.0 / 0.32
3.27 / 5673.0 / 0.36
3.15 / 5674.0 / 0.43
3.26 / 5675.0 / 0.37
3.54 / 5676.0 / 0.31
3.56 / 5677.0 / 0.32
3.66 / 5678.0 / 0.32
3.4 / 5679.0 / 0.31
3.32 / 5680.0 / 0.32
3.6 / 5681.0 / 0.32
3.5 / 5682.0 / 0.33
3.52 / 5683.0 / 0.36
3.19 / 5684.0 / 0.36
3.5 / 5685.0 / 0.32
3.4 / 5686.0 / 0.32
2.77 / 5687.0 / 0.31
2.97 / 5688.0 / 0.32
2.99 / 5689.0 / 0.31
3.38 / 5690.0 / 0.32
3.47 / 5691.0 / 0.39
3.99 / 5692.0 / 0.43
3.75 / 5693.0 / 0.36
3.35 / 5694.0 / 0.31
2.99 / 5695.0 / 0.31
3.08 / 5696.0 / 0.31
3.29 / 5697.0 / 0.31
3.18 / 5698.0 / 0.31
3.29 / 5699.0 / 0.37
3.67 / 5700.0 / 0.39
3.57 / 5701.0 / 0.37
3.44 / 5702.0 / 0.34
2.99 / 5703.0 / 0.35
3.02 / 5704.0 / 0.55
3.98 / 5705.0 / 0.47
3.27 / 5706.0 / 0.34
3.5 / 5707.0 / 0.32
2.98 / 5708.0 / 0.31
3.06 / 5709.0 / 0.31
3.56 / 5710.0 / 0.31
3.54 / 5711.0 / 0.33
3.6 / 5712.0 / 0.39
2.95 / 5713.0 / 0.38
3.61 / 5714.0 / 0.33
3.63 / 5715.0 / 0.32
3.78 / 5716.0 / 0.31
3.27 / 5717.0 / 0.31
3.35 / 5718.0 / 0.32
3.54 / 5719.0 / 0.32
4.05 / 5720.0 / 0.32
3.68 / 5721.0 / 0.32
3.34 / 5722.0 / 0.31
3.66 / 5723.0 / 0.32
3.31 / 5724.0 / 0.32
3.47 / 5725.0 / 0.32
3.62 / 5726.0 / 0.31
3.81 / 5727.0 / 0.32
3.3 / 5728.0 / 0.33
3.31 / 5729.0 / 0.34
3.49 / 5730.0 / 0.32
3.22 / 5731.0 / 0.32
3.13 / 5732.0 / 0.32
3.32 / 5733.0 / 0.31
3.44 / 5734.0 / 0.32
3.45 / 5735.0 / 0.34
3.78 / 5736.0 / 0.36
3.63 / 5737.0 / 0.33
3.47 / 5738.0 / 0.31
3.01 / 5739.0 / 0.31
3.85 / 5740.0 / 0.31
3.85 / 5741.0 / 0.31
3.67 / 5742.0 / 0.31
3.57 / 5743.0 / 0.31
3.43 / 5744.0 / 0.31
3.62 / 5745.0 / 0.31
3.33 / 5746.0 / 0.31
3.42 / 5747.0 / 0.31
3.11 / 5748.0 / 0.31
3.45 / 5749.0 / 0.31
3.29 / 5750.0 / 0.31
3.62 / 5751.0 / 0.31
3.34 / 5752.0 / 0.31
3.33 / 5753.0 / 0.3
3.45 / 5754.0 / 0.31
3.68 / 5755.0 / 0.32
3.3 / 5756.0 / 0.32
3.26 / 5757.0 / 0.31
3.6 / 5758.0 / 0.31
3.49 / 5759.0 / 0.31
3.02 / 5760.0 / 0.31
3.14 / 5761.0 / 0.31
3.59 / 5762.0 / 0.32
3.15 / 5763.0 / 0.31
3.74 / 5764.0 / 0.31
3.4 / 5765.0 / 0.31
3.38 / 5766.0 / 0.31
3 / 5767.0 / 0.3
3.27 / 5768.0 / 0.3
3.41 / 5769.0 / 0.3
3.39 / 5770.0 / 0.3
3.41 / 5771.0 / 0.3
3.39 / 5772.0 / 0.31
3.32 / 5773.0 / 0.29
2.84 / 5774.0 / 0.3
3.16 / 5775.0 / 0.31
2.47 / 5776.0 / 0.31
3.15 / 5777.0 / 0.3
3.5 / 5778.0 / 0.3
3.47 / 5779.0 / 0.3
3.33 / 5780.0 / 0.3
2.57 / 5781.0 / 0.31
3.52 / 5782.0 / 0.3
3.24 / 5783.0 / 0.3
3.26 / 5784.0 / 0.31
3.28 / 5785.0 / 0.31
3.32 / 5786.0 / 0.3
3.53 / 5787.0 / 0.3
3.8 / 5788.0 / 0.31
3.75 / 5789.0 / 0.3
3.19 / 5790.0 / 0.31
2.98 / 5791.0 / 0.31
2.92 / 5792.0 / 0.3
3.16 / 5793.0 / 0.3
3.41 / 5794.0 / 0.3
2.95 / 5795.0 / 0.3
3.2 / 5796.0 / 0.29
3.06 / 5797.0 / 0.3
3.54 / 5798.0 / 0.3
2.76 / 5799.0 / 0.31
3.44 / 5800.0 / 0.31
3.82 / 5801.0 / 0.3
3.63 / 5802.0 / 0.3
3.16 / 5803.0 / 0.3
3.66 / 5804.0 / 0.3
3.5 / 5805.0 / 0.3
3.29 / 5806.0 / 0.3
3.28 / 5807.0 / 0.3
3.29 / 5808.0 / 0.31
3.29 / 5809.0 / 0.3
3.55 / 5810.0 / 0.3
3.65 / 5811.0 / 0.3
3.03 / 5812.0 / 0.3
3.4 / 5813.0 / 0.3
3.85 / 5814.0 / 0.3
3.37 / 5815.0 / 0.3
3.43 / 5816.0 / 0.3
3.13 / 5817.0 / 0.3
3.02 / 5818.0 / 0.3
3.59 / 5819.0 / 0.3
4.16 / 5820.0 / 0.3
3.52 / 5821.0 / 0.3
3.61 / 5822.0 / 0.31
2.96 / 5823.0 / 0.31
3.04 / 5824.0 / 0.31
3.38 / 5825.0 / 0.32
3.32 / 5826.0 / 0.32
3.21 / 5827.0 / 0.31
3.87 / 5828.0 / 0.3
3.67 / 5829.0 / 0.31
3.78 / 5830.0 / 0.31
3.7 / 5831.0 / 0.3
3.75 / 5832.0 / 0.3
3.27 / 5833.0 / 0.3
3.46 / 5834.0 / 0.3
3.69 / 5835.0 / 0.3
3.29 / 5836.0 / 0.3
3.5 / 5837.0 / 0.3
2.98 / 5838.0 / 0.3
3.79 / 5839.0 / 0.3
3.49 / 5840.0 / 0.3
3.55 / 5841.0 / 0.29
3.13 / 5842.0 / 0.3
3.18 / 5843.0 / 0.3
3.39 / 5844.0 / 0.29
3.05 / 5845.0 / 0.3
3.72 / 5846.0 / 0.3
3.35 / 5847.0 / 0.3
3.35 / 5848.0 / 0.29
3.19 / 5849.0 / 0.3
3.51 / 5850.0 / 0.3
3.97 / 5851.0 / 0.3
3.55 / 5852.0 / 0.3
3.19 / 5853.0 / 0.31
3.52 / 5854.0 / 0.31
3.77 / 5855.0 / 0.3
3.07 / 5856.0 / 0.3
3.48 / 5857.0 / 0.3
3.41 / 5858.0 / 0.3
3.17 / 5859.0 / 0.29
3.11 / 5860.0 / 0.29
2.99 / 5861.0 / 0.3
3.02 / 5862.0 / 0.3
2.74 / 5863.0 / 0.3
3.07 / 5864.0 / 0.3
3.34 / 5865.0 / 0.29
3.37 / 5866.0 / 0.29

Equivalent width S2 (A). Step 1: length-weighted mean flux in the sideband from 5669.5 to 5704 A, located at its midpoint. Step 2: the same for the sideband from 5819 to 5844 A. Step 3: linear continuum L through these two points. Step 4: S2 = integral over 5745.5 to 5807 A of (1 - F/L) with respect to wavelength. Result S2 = 2.06 A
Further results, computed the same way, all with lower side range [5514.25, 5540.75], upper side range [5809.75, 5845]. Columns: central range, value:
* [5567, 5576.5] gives 1.09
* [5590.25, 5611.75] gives 0.97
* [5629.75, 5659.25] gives 1.96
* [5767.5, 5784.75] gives 1.14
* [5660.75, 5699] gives 1.86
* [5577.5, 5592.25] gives 1.31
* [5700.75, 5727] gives -0.05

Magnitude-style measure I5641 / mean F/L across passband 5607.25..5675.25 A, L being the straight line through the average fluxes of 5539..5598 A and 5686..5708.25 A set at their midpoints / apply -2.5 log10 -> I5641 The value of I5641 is 0.013 mag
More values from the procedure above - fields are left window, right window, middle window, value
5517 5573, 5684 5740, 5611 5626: 0.01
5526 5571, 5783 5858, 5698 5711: 0.01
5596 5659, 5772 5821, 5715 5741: -0.06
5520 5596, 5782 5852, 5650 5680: 0.04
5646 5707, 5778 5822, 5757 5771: 0.00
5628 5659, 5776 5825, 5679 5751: -0.04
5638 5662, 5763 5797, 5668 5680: -0.07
